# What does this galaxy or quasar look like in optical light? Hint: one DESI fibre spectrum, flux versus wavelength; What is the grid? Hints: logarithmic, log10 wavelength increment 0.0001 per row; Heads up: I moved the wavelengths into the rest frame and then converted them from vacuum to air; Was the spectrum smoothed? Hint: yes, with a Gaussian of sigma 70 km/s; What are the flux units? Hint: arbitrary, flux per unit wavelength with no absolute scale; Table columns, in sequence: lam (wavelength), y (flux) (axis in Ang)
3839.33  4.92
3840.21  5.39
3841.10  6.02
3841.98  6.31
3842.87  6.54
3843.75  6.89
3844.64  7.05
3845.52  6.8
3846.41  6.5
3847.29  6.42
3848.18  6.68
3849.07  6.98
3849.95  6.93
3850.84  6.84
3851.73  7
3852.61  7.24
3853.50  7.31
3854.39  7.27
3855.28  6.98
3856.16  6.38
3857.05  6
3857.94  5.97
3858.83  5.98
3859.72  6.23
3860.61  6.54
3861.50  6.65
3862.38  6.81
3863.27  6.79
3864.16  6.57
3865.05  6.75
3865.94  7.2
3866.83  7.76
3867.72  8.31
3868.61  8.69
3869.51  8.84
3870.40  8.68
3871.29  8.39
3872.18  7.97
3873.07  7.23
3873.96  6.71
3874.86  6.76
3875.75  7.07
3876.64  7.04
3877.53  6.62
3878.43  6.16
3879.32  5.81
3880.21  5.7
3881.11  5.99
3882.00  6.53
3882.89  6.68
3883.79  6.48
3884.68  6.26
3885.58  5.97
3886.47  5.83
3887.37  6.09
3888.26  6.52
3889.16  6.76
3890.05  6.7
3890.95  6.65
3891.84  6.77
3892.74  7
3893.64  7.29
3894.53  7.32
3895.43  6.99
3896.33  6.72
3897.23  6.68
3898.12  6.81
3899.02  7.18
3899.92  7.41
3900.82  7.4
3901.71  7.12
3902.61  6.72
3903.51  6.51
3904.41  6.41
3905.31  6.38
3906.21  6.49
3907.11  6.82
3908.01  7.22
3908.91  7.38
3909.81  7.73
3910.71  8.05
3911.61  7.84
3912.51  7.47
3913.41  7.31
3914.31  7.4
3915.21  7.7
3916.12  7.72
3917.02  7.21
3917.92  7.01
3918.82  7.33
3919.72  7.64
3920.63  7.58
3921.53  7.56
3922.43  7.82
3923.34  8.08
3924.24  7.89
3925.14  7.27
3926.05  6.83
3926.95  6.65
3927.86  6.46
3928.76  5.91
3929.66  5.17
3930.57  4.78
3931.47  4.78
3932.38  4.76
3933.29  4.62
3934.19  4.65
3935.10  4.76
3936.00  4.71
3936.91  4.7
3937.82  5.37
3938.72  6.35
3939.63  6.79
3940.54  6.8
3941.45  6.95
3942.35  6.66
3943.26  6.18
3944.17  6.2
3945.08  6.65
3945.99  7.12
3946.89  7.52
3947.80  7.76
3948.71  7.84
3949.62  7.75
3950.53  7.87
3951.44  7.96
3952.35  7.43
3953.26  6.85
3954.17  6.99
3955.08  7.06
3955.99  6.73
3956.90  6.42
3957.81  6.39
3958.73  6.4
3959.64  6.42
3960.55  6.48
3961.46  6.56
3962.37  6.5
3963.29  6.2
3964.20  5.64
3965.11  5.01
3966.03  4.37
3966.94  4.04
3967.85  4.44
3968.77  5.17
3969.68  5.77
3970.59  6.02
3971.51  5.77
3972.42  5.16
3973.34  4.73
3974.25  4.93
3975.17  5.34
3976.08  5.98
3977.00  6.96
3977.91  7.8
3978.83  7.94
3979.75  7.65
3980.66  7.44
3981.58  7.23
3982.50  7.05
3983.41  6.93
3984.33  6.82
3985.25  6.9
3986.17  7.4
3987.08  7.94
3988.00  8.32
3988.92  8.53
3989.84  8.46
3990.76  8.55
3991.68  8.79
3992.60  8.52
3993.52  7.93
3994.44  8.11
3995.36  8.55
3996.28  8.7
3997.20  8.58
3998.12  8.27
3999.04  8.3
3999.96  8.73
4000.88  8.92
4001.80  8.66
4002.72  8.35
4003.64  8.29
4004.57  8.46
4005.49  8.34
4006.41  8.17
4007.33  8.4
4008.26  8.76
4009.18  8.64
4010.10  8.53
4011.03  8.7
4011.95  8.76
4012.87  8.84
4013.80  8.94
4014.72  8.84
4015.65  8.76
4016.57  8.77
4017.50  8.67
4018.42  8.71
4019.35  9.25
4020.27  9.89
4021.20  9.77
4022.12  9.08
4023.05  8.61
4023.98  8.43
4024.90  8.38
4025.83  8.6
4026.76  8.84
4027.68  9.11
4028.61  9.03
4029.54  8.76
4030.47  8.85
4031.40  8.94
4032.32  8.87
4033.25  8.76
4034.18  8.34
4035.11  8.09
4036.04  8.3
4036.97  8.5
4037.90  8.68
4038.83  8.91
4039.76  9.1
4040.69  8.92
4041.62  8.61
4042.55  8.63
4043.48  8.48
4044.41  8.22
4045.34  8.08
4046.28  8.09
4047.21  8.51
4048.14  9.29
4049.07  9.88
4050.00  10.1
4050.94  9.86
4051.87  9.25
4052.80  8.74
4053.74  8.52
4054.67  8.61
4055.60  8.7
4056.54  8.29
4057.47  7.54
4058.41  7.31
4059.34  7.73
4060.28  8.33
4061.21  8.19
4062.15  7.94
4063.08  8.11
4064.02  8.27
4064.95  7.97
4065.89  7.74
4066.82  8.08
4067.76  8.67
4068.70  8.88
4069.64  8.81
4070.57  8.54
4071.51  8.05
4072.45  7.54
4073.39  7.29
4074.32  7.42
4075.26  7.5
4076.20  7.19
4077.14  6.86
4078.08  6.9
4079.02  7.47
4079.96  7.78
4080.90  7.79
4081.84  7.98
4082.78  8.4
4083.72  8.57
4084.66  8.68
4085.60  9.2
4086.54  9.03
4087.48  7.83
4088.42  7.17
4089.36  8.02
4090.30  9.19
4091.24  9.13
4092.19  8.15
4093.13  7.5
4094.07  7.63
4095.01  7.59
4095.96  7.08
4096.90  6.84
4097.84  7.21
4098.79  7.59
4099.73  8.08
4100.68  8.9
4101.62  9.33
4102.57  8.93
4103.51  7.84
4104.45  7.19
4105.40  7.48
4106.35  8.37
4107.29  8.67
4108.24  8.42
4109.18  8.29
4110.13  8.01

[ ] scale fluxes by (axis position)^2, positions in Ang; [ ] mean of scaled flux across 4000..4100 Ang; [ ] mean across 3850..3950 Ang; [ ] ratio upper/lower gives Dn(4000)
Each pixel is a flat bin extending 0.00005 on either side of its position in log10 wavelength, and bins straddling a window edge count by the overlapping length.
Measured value 1.3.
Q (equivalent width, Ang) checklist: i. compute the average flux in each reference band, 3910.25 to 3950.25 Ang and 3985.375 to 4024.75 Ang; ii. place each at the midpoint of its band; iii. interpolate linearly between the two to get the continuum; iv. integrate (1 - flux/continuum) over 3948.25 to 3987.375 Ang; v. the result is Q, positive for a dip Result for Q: 5.9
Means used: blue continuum 6.68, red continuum 8.59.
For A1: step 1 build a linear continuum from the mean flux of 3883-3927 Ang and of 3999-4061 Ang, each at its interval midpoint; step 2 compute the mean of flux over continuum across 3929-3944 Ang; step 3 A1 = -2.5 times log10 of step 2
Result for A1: 0.33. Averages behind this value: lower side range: 7.06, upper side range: 8.69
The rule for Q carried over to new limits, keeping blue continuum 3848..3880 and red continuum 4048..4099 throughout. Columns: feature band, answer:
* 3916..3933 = 1.4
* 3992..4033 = -4.6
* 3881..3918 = 1.5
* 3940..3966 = 2.6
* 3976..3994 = -0.1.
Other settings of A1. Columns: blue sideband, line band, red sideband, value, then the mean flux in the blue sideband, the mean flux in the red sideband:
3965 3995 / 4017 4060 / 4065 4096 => -0.17 mag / 6.75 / 8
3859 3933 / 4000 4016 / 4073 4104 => -0.15 mag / 6.92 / 7.95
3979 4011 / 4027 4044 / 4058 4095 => -0.08 mag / 8.16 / 8.02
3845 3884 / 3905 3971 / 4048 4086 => 0.13 mag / 6.92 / 8.23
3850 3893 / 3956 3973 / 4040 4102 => 0.29 mag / 6.84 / 8.21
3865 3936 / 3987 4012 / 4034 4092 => -0.10 mag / 6.86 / 8.32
